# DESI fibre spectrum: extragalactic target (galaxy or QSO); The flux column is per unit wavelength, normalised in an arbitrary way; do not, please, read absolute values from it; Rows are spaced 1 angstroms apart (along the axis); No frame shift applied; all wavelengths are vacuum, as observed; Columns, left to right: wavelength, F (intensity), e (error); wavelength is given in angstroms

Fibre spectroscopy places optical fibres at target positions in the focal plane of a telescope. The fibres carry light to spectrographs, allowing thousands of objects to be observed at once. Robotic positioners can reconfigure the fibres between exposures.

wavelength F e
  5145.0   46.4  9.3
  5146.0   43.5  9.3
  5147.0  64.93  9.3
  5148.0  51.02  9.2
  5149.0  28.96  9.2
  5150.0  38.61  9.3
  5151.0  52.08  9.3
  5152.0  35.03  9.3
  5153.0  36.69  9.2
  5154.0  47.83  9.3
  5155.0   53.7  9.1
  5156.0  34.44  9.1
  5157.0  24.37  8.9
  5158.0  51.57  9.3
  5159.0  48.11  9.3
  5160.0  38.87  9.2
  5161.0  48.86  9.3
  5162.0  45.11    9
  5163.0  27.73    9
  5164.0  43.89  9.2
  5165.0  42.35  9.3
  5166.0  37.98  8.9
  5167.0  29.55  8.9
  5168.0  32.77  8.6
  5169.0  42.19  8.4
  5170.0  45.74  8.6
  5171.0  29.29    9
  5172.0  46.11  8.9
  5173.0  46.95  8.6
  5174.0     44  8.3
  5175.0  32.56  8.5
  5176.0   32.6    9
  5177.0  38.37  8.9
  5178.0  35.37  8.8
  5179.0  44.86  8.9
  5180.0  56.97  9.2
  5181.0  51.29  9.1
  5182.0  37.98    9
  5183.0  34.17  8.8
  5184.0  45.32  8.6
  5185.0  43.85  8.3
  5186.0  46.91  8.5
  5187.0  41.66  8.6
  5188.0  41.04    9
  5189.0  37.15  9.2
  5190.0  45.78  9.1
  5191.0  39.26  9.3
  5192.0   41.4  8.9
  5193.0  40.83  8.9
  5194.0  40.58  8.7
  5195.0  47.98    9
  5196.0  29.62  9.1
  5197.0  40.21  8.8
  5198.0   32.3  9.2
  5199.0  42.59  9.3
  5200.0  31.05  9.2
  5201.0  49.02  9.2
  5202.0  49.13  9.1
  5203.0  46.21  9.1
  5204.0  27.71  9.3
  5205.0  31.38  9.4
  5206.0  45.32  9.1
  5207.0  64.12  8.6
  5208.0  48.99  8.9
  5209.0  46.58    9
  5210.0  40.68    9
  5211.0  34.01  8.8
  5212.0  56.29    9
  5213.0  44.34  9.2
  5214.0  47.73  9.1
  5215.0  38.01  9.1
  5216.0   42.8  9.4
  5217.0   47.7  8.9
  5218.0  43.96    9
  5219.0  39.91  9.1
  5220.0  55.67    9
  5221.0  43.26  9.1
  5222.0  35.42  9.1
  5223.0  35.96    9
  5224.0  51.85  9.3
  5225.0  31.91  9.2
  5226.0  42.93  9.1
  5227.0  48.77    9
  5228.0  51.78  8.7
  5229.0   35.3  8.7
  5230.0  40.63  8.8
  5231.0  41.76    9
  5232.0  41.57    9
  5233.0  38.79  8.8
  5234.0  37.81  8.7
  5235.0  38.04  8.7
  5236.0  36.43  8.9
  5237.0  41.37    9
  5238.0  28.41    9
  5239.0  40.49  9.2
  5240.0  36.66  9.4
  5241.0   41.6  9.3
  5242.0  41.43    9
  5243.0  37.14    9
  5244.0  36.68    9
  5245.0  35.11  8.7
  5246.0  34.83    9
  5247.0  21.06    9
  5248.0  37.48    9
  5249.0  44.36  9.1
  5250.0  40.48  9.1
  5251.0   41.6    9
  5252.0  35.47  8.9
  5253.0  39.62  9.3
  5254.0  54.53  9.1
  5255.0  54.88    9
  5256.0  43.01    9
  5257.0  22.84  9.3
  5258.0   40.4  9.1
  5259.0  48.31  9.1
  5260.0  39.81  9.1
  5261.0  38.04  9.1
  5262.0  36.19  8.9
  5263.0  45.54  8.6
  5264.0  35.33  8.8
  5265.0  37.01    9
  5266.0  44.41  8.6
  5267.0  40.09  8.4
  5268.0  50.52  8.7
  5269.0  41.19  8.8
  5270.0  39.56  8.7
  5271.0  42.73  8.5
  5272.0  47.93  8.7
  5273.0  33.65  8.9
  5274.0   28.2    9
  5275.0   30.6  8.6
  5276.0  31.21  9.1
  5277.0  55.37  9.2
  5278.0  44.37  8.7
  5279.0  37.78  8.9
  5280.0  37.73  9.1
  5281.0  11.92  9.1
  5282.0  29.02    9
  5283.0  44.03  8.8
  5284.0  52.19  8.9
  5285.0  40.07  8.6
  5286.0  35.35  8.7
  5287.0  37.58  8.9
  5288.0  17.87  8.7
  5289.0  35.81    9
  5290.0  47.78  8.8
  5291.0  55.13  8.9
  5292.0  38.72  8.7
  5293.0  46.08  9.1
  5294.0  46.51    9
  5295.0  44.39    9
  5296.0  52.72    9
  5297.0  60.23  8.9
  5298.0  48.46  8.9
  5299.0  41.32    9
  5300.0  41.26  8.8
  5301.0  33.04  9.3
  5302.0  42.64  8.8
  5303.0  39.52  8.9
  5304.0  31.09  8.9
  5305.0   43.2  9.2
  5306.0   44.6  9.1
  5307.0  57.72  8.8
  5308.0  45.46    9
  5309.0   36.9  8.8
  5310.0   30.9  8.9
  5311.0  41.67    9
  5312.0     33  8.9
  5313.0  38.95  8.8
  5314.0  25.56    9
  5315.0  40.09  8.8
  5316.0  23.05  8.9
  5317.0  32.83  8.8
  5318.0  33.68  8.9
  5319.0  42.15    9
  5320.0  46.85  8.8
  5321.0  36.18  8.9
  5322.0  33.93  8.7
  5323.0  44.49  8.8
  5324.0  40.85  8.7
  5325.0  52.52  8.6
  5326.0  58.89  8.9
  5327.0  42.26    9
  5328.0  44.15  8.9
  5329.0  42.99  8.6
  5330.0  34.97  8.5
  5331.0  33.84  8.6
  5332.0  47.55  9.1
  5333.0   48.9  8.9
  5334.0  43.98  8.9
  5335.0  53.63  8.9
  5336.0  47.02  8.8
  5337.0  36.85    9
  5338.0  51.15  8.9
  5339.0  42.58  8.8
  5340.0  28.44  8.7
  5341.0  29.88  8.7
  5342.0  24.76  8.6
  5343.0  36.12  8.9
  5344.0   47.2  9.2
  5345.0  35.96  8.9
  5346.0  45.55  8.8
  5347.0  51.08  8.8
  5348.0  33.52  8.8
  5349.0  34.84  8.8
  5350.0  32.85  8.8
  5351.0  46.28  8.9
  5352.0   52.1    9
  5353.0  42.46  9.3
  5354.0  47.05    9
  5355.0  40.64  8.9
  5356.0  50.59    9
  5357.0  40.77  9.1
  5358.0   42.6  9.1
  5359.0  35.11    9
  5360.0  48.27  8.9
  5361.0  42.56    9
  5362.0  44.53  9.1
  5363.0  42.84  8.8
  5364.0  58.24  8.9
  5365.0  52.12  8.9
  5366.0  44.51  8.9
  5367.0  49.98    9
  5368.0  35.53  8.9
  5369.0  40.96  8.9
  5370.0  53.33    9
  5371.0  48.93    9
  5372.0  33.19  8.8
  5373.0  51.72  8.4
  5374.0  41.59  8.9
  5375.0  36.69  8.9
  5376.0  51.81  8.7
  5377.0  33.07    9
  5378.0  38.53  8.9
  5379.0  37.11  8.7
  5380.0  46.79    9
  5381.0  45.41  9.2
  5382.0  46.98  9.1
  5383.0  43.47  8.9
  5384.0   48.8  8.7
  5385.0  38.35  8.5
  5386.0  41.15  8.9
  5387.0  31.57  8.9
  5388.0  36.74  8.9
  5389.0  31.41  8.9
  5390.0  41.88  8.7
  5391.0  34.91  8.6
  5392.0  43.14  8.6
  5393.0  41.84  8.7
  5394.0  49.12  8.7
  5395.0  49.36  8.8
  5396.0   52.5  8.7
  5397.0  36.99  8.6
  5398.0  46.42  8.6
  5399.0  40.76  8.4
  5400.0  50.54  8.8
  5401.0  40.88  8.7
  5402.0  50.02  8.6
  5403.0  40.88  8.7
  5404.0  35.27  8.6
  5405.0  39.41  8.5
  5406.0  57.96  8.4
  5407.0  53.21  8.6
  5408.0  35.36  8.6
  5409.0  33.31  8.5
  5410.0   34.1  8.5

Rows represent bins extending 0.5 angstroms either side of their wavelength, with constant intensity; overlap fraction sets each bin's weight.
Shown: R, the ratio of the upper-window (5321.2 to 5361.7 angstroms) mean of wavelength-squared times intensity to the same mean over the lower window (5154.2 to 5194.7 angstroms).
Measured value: 1.1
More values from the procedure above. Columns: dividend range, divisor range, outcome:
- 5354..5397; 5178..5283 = 1.12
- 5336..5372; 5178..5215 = 1.06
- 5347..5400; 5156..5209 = 1.13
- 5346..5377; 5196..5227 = 1.09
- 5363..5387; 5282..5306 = 1.08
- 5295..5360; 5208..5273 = 1.04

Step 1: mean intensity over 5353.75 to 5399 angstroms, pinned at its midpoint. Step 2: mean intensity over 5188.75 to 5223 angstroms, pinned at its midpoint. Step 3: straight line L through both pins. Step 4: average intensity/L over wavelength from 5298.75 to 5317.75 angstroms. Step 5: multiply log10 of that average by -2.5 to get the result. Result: 0.13 mag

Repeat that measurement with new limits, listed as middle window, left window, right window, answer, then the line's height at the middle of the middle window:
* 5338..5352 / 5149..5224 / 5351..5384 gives 0.145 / 44.1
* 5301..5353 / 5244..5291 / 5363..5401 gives 0.021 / 41.2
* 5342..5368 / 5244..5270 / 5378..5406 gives -0.040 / 41.8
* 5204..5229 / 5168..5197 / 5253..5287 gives -0.086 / 40.7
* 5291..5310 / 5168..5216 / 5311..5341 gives -0.082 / 40.8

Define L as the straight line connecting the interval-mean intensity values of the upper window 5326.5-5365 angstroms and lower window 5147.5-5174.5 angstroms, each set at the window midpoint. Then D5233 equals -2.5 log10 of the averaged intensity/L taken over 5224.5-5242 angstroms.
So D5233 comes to 0.05 mag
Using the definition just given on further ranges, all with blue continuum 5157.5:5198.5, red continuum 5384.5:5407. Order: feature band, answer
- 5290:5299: -0.162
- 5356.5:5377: -0.053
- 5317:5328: -0.019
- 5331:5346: 0.032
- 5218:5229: -0.053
